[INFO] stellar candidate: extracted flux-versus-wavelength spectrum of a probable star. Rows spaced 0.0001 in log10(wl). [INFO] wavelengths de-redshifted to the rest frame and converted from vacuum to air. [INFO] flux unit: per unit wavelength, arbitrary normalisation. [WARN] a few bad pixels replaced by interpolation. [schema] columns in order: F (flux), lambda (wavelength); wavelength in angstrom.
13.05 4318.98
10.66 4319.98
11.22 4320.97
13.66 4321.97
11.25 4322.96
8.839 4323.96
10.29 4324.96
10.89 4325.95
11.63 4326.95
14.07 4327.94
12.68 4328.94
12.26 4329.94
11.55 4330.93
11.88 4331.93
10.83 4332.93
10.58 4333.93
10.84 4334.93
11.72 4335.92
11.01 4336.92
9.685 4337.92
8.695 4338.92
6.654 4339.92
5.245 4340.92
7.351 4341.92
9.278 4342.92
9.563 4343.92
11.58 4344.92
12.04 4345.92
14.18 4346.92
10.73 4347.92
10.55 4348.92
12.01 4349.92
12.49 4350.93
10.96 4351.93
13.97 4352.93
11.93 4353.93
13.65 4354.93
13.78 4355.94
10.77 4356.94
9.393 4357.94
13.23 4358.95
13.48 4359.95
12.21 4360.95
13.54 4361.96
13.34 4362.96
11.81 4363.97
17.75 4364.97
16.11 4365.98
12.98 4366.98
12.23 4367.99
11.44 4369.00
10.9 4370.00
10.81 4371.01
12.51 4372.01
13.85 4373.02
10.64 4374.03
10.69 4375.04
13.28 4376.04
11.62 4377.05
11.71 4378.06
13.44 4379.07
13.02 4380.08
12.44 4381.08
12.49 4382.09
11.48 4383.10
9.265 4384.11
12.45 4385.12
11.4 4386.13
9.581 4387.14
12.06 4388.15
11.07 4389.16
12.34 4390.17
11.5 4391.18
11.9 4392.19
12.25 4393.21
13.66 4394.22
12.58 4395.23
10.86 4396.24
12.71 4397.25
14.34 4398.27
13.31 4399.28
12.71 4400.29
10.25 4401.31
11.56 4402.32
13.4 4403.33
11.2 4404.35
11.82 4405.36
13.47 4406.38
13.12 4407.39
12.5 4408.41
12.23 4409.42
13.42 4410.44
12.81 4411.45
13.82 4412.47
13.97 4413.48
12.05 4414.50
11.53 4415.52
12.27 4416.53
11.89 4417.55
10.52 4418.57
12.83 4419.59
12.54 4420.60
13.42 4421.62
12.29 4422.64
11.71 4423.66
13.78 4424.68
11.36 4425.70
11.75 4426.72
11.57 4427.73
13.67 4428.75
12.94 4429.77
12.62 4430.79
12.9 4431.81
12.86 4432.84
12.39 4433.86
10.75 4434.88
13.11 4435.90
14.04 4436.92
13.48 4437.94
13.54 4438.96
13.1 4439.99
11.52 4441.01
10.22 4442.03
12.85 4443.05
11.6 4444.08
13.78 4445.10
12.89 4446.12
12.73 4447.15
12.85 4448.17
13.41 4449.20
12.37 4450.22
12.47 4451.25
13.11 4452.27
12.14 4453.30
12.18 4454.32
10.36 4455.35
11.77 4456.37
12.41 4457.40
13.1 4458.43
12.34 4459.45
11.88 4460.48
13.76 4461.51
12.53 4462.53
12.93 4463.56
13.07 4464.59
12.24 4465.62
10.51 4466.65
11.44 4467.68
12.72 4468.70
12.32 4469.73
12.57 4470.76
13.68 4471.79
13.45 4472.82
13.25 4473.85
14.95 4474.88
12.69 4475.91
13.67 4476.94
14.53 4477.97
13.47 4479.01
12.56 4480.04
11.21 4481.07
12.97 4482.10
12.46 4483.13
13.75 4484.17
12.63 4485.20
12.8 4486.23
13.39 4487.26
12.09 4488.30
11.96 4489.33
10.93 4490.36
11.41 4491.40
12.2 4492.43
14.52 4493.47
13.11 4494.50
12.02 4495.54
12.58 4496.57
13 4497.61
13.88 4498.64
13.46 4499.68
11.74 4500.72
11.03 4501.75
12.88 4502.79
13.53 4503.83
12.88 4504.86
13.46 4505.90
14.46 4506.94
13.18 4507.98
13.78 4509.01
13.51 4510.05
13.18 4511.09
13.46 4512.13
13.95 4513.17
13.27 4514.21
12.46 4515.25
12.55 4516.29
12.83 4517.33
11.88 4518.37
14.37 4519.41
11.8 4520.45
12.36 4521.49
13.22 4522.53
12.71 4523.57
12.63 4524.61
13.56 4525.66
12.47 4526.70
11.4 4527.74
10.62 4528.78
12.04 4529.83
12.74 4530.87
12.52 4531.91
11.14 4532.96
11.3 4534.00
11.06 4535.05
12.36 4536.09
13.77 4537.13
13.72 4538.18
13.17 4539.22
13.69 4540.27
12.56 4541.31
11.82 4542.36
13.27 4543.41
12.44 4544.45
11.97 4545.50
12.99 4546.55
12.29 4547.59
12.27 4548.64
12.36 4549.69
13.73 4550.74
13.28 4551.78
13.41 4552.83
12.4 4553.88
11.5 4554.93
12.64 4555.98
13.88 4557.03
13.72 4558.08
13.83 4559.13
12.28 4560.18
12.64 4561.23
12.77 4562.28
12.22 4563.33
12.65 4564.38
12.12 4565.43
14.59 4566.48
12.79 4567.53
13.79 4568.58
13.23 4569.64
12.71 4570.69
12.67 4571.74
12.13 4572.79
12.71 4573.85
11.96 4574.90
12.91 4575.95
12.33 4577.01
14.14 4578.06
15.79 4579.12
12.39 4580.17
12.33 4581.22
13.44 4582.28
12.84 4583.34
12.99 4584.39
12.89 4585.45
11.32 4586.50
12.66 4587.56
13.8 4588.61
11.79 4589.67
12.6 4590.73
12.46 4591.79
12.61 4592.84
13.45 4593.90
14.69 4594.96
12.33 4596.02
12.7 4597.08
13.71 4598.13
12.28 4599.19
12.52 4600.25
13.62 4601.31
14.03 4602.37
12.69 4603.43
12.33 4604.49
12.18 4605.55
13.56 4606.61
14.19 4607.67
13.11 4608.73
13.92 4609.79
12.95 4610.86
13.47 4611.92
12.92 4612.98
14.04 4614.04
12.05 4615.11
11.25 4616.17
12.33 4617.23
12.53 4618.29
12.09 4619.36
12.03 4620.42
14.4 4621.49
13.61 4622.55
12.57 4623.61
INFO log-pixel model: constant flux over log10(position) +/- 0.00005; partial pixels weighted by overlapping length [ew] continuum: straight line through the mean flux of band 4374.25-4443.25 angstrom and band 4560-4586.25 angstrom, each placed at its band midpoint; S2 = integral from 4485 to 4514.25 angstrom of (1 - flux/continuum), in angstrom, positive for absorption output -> -0.6 angstrom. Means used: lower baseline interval 12.3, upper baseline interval 12.9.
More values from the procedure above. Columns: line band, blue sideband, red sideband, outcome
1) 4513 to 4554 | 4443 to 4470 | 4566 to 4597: 0.5 angstrom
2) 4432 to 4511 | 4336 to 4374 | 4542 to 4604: -2.6 angstrom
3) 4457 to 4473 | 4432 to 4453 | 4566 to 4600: 0.2 angstrom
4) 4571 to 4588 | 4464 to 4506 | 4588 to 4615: 0.2 angstrom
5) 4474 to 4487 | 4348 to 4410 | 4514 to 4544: -0.7 angstrom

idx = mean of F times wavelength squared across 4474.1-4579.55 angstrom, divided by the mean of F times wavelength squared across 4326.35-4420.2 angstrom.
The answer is 1.15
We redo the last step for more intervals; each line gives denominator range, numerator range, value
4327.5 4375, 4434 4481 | 1.14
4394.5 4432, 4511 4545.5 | 1.06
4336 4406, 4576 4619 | 1.21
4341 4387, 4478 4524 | 1.14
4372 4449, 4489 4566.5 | 1.09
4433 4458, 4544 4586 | 1.09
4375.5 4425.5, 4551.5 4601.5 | 1.14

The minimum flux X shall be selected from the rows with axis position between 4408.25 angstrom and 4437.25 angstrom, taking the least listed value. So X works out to 10.52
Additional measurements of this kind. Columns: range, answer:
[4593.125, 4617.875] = 11.25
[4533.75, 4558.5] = 11.06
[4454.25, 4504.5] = 10.36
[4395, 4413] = 10.25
